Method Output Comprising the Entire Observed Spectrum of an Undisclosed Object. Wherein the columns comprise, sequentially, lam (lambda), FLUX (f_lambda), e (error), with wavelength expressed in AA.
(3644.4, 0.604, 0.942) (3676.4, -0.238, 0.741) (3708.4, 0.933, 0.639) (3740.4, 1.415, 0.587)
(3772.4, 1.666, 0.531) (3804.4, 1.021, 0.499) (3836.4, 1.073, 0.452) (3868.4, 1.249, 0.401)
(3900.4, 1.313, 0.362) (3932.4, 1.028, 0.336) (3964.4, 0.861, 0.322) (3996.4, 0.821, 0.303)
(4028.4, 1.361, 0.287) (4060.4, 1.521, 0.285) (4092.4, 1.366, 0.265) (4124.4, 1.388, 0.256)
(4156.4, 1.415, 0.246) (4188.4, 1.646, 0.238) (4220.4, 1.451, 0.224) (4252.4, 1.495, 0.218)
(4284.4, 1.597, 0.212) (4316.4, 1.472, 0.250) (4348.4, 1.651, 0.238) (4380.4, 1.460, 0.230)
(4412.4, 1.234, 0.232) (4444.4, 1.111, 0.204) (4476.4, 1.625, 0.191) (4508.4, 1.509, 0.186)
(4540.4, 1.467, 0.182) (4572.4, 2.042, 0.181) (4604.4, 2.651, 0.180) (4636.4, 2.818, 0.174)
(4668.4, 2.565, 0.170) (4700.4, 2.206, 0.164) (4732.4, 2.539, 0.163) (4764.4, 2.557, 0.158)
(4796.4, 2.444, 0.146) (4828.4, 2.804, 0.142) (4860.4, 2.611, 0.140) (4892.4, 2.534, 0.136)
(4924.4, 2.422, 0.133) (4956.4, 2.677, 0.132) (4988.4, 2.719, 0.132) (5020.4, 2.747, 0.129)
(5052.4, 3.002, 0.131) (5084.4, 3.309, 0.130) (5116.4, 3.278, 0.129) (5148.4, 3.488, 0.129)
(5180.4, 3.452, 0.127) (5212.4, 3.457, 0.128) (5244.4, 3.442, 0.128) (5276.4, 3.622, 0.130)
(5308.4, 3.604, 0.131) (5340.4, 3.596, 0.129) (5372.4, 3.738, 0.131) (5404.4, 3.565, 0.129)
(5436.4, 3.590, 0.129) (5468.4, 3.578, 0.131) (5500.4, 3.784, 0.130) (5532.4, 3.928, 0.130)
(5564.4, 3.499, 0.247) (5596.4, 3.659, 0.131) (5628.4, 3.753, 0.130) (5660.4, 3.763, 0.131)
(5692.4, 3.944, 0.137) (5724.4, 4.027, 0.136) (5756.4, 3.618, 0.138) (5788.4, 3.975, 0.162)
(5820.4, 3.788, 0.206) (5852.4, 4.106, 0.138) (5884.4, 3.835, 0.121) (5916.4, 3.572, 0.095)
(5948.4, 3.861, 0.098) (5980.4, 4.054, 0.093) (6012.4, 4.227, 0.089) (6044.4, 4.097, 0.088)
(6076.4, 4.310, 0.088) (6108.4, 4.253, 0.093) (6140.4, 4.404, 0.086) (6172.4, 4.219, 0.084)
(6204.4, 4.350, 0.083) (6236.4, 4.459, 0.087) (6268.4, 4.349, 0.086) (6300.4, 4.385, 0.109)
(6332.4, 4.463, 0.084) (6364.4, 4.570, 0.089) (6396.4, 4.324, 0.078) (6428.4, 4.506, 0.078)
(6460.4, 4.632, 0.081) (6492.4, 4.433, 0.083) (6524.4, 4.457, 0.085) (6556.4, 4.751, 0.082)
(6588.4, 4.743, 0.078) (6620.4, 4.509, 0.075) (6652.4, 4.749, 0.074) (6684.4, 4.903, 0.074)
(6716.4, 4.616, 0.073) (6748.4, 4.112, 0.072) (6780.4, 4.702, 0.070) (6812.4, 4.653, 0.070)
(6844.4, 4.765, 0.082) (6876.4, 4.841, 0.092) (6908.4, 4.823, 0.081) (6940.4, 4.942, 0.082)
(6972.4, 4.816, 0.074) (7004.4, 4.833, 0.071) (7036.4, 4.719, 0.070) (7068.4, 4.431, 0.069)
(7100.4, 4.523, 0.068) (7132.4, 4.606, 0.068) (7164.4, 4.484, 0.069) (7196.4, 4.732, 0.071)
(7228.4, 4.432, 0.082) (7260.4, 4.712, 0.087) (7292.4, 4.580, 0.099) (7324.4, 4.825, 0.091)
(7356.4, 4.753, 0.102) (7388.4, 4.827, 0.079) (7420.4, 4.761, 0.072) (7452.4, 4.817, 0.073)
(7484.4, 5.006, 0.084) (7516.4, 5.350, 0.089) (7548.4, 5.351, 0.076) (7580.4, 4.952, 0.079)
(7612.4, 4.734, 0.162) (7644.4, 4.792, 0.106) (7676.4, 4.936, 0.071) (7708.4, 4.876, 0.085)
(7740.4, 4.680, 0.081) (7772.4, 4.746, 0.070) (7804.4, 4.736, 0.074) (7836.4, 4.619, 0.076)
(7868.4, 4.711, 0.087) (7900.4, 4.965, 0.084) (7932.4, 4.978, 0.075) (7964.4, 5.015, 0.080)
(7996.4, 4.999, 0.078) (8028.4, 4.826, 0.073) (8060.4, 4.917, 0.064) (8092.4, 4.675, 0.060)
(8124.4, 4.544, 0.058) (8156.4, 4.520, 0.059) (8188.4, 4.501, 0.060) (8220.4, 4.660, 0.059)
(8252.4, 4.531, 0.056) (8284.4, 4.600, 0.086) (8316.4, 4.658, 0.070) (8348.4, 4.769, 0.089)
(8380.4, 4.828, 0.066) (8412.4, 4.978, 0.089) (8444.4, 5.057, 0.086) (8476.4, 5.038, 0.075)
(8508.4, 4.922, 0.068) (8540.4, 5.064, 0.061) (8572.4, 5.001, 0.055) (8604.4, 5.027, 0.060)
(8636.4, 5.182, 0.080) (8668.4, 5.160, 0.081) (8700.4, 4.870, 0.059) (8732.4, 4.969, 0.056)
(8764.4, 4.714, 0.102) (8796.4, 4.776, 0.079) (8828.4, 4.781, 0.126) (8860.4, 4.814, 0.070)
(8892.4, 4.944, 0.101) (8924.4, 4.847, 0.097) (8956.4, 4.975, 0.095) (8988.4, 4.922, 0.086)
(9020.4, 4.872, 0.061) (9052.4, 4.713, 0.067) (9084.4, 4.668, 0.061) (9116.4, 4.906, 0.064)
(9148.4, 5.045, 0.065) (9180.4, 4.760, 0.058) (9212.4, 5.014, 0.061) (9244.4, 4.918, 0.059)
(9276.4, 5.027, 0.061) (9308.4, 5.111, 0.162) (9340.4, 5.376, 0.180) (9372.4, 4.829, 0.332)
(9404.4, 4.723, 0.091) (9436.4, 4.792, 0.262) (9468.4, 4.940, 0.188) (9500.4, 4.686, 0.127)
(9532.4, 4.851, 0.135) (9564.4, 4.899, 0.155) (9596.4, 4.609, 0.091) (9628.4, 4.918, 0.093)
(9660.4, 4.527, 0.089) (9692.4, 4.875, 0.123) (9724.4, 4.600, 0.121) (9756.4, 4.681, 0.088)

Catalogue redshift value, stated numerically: 0.145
